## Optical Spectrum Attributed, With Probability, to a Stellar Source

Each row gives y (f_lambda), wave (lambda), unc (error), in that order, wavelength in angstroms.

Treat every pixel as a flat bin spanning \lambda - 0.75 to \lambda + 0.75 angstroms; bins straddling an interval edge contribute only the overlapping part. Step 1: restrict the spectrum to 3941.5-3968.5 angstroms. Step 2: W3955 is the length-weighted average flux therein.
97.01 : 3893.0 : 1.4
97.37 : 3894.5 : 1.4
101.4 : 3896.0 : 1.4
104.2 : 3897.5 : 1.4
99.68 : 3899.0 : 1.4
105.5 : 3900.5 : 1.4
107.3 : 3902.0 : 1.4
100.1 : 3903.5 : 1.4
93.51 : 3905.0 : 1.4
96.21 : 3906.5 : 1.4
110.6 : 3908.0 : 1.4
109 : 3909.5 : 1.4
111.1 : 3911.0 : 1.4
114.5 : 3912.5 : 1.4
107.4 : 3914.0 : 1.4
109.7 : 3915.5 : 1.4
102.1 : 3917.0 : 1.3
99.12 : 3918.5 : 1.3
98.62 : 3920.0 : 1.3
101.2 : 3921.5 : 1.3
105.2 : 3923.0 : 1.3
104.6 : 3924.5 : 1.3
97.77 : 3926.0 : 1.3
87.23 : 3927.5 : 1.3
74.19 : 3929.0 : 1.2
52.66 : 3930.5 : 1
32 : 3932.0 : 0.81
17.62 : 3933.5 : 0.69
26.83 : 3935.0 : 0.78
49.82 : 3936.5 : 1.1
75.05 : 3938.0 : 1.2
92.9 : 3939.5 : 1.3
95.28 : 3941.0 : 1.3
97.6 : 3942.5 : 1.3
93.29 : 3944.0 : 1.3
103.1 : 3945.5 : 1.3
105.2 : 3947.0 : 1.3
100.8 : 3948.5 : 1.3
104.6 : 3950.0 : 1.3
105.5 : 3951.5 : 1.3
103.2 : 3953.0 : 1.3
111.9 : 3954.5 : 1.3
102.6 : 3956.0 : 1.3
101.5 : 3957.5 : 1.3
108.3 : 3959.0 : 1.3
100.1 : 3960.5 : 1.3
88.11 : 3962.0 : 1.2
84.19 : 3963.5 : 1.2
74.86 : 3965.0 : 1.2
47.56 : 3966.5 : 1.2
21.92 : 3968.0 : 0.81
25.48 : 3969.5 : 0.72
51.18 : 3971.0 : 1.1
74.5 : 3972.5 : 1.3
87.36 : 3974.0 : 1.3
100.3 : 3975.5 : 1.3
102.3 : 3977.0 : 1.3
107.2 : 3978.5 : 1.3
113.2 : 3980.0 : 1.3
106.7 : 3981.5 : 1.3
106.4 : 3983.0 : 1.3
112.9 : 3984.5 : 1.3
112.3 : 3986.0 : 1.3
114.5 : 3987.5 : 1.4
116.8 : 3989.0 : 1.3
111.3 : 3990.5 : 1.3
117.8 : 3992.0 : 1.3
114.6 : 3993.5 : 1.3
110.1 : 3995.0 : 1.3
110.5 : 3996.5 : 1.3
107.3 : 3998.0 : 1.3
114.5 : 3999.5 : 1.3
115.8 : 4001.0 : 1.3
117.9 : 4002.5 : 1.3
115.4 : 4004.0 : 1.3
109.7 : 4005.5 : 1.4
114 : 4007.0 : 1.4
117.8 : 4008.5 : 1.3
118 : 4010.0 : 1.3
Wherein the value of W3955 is 92.6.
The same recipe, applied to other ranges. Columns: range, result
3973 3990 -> 107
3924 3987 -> 84.8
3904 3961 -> 92.2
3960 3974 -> 63.7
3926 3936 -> 52.2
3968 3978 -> 70.5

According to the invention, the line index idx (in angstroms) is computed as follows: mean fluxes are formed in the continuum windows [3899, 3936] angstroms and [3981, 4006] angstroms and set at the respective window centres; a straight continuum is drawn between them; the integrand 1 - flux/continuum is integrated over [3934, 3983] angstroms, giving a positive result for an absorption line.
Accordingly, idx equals 7.6 angstroms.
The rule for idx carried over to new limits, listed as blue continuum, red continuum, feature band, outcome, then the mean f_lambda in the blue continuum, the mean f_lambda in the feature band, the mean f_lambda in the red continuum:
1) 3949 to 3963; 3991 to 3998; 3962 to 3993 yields 5.4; 102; 89.6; 113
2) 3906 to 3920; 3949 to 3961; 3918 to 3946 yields 7.1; 106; 78.8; 105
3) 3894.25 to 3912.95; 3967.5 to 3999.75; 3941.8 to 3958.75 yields -0.5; 104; 103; 97.5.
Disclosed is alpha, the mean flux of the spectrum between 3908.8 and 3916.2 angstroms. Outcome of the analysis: 110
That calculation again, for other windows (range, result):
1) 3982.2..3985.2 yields 110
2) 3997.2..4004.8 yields 114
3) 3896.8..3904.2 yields 103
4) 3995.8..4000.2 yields 111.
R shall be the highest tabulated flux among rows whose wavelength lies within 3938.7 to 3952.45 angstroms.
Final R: 105.5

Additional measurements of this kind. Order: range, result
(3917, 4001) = 117.8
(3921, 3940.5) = 105.2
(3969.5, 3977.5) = 102.3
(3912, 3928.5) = 114.5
